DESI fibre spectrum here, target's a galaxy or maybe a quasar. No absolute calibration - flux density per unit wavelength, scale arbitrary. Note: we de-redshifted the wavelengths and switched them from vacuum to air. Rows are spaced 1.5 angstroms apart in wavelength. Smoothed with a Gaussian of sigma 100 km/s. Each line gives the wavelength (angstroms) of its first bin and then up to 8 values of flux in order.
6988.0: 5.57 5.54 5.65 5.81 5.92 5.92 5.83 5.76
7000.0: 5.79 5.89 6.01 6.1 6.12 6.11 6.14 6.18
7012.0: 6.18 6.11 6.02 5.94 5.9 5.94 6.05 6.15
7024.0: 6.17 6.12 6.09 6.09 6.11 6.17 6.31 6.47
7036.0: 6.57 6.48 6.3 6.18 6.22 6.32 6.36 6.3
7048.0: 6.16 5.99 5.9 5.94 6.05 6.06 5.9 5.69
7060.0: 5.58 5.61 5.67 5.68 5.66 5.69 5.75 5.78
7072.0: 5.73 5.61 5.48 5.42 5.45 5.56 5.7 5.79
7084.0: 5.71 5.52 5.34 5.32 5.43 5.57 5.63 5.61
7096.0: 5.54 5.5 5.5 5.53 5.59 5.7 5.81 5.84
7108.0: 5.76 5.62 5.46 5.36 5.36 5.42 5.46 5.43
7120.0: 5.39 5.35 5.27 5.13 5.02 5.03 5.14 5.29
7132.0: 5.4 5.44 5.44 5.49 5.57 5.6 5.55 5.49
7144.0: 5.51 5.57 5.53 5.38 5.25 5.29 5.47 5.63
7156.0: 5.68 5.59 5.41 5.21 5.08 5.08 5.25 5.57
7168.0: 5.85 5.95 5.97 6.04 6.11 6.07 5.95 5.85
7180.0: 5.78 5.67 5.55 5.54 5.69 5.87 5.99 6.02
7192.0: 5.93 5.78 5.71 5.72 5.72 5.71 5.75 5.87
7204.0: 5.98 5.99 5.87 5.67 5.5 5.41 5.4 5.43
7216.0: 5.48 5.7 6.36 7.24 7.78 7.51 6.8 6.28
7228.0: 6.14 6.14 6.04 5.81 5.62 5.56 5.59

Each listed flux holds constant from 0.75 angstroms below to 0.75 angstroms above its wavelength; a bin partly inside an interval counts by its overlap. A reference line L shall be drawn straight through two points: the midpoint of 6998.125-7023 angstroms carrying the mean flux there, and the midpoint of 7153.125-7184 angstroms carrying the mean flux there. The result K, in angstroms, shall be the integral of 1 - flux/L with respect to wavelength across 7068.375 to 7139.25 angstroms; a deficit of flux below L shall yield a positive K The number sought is 3.8 angstroms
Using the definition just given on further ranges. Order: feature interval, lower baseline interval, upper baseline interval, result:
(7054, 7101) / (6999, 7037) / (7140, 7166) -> 1.48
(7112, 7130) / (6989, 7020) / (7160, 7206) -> 1.67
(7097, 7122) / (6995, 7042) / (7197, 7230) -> 2.28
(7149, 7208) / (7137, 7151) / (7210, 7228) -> 1.47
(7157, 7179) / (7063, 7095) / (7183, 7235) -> 0.72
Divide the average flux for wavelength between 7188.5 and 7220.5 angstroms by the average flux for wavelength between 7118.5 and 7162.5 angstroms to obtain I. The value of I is 1.08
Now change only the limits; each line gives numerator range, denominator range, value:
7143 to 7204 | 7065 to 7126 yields 1.02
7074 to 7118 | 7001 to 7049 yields 0.90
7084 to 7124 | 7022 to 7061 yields 0.90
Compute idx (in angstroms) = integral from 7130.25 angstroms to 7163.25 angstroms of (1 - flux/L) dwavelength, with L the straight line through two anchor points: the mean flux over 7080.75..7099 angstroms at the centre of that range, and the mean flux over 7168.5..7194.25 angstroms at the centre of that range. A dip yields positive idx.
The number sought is 1.7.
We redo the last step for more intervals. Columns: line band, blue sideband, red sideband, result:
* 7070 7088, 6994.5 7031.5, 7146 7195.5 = 0.89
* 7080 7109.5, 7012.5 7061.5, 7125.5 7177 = 1.03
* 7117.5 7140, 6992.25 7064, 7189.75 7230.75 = 2.65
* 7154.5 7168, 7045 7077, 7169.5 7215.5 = 0.91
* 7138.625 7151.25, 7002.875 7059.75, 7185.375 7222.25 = 1.03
